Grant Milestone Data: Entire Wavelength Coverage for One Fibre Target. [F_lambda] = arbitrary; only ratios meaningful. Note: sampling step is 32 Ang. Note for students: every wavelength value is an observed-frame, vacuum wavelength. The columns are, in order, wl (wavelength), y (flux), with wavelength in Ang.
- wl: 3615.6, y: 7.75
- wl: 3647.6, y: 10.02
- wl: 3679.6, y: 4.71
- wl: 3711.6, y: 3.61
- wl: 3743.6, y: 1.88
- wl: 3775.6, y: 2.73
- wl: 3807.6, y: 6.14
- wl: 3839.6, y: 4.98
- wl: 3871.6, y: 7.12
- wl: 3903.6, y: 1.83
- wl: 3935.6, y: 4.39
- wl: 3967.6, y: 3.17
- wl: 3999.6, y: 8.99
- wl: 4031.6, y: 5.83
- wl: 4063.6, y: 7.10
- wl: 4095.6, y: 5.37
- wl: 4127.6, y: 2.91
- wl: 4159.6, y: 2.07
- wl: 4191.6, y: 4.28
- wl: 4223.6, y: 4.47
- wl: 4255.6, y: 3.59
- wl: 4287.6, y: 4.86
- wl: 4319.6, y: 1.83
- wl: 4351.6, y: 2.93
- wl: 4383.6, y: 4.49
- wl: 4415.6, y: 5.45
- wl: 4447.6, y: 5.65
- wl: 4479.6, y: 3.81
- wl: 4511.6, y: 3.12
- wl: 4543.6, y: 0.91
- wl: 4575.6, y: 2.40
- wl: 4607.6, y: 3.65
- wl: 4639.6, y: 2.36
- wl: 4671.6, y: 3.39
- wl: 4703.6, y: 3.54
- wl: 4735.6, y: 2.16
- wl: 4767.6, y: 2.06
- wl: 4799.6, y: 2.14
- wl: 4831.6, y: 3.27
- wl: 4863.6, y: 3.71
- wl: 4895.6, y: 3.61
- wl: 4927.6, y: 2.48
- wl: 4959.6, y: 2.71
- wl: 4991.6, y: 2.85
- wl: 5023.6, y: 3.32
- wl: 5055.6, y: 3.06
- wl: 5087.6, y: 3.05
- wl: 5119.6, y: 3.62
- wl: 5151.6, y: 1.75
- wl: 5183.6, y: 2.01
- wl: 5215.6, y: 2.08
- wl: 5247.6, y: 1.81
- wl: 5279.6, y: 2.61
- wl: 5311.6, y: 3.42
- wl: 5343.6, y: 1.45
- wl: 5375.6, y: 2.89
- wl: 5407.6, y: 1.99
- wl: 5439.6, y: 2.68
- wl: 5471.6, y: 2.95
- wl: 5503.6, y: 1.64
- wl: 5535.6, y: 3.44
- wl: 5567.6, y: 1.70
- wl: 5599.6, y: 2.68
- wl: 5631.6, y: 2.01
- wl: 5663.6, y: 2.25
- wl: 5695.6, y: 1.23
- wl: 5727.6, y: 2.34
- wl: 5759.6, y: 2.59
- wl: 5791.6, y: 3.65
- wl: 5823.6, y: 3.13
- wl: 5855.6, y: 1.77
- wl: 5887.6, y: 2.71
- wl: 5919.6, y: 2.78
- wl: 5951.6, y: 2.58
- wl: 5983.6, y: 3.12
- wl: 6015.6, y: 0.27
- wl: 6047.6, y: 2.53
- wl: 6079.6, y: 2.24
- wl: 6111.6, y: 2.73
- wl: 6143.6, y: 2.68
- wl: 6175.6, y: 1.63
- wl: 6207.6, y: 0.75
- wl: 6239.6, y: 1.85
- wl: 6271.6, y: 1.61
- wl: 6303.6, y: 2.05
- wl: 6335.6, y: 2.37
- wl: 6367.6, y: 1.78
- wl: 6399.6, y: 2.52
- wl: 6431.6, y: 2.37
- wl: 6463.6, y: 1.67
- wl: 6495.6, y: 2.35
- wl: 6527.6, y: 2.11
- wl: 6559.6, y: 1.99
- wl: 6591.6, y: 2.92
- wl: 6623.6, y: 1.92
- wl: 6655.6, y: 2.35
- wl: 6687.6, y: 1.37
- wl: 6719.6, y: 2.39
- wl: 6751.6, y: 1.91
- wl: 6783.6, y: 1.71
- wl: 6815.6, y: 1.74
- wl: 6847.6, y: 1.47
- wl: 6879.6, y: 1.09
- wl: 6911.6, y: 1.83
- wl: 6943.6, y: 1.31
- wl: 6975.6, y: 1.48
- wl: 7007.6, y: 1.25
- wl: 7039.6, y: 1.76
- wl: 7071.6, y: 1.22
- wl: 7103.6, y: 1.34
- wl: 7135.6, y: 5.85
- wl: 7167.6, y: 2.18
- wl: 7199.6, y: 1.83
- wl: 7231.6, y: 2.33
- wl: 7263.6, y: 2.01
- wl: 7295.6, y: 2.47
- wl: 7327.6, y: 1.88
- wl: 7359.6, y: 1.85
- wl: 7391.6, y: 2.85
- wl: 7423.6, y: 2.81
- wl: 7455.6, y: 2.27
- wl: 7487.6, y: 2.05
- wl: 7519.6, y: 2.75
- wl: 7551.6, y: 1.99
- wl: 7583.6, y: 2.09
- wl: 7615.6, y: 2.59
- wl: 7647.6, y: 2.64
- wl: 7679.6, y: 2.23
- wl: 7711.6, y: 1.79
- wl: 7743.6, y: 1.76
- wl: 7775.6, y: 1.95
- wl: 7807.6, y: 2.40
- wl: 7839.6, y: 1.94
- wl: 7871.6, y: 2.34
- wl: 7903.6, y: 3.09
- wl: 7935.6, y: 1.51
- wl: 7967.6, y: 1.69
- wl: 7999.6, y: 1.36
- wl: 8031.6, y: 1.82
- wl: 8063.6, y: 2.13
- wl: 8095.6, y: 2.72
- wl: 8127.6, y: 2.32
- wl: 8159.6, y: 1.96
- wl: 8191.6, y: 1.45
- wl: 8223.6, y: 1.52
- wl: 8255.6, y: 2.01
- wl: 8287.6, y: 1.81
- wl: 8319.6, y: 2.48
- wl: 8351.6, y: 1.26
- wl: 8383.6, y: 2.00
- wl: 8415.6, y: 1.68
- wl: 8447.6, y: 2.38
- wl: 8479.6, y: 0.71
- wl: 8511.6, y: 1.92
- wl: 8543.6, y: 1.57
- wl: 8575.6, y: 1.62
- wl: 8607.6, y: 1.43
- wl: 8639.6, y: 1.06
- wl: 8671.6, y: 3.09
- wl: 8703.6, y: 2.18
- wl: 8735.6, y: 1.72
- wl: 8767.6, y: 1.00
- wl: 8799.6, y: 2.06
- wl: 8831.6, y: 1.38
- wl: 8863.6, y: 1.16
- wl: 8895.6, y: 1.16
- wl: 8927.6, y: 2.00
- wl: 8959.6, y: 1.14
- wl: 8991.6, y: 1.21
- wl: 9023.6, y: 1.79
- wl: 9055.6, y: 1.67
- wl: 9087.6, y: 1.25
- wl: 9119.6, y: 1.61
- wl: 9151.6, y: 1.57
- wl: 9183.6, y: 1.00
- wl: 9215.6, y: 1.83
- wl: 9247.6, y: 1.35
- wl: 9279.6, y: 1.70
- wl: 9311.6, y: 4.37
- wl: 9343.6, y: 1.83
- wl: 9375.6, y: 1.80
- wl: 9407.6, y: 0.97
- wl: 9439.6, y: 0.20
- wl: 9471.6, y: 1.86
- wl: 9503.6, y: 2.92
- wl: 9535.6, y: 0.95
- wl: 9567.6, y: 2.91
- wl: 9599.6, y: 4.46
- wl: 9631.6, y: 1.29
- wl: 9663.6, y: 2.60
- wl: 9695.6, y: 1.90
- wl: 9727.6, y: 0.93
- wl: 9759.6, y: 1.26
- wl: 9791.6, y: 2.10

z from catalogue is 0.917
